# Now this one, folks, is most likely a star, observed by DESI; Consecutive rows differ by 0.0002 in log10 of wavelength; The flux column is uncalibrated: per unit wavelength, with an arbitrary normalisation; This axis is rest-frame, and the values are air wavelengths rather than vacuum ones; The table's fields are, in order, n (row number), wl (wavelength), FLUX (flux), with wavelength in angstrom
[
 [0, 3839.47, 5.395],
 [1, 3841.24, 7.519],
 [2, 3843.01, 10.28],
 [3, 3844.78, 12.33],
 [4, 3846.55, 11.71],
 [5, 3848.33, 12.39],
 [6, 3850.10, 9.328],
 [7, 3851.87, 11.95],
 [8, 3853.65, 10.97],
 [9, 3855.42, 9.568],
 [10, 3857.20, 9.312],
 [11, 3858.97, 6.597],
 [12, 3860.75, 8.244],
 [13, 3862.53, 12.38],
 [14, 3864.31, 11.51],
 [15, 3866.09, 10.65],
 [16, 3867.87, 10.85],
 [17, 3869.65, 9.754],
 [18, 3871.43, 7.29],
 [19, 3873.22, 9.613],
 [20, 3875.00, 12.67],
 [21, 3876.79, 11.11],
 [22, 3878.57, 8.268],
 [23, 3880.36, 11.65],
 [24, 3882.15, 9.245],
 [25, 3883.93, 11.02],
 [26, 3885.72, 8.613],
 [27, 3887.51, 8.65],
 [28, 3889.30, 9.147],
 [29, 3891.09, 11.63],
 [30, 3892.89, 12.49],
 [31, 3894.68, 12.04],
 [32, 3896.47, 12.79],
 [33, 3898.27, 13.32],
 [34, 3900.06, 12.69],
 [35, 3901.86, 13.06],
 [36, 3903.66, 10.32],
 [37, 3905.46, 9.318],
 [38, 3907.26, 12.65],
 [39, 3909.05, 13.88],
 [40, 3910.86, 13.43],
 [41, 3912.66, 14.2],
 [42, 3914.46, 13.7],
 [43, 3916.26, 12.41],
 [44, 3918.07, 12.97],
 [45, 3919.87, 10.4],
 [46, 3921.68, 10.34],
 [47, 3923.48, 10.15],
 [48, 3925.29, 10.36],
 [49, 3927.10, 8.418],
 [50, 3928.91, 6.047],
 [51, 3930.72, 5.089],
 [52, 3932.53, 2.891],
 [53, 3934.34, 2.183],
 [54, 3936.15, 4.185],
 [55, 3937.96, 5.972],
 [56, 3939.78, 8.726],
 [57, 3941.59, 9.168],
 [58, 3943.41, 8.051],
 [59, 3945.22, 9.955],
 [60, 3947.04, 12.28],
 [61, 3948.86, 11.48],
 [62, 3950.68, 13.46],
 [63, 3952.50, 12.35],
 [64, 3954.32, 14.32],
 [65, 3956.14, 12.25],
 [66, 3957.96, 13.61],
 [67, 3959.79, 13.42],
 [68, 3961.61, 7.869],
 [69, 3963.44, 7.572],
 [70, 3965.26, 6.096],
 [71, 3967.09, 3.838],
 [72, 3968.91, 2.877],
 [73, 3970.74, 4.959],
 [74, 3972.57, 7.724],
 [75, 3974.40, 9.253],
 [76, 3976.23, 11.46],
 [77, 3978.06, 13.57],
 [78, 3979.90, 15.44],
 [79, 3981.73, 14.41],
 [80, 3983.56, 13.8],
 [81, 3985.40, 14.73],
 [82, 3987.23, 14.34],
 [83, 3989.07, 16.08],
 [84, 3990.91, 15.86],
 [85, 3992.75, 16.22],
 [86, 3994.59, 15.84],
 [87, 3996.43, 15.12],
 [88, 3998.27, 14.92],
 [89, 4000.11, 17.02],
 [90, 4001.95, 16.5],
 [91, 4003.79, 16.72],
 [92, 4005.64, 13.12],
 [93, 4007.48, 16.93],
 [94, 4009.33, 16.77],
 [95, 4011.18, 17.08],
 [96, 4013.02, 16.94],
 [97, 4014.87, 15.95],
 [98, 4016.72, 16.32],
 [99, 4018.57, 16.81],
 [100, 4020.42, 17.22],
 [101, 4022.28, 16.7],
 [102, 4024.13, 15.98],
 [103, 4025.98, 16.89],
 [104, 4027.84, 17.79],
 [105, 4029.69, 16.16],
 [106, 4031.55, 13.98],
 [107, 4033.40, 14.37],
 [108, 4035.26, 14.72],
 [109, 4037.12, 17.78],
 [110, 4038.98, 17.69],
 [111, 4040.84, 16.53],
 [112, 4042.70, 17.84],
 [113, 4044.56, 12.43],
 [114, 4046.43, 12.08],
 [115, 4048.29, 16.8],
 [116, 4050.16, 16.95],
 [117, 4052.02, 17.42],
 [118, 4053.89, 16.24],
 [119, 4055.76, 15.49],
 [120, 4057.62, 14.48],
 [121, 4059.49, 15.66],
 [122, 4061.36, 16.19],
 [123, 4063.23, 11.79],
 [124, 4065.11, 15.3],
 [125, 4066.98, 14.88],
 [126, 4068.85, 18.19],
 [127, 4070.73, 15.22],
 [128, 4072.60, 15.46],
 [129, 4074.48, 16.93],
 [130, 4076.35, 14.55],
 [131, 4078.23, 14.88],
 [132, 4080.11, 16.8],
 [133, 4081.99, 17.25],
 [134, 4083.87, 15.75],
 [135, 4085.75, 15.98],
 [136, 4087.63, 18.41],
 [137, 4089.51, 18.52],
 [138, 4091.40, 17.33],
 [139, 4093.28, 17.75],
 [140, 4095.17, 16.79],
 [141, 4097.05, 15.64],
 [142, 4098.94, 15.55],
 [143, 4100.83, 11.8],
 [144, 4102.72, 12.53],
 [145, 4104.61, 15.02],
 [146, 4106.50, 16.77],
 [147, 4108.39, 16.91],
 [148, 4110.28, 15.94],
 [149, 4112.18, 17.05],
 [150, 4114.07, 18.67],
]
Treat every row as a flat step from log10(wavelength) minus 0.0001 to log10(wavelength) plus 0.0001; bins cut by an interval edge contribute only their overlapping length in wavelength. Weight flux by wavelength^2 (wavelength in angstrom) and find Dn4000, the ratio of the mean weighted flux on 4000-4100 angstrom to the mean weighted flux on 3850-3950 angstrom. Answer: 1.7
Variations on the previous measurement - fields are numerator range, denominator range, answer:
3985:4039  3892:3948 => 1.67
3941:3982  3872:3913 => 0.93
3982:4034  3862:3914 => 1.51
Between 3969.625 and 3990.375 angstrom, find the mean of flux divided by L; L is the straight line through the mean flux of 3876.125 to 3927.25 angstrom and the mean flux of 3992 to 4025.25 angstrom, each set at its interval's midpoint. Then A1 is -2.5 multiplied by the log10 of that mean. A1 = 0.21 mag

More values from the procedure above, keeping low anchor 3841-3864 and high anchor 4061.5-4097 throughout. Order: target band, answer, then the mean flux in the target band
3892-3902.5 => -0.11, 12.7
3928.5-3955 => 0.45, 8.41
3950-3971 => 0.35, 9.47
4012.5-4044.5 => -0.10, 16.3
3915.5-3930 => 0.20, 10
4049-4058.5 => -0.04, 16.1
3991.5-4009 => -0.12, 15.9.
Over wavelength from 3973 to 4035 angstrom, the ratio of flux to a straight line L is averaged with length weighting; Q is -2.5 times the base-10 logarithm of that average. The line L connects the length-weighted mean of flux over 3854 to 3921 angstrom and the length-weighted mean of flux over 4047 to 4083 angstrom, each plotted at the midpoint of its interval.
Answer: -0.09 mag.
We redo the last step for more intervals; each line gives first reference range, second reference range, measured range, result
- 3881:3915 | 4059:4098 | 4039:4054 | -0.04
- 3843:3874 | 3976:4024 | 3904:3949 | 0.32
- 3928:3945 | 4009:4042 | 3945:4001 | -0.19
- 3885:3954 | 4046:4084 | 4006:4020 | -0.20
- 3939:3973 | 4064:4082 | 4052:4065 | -0.01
